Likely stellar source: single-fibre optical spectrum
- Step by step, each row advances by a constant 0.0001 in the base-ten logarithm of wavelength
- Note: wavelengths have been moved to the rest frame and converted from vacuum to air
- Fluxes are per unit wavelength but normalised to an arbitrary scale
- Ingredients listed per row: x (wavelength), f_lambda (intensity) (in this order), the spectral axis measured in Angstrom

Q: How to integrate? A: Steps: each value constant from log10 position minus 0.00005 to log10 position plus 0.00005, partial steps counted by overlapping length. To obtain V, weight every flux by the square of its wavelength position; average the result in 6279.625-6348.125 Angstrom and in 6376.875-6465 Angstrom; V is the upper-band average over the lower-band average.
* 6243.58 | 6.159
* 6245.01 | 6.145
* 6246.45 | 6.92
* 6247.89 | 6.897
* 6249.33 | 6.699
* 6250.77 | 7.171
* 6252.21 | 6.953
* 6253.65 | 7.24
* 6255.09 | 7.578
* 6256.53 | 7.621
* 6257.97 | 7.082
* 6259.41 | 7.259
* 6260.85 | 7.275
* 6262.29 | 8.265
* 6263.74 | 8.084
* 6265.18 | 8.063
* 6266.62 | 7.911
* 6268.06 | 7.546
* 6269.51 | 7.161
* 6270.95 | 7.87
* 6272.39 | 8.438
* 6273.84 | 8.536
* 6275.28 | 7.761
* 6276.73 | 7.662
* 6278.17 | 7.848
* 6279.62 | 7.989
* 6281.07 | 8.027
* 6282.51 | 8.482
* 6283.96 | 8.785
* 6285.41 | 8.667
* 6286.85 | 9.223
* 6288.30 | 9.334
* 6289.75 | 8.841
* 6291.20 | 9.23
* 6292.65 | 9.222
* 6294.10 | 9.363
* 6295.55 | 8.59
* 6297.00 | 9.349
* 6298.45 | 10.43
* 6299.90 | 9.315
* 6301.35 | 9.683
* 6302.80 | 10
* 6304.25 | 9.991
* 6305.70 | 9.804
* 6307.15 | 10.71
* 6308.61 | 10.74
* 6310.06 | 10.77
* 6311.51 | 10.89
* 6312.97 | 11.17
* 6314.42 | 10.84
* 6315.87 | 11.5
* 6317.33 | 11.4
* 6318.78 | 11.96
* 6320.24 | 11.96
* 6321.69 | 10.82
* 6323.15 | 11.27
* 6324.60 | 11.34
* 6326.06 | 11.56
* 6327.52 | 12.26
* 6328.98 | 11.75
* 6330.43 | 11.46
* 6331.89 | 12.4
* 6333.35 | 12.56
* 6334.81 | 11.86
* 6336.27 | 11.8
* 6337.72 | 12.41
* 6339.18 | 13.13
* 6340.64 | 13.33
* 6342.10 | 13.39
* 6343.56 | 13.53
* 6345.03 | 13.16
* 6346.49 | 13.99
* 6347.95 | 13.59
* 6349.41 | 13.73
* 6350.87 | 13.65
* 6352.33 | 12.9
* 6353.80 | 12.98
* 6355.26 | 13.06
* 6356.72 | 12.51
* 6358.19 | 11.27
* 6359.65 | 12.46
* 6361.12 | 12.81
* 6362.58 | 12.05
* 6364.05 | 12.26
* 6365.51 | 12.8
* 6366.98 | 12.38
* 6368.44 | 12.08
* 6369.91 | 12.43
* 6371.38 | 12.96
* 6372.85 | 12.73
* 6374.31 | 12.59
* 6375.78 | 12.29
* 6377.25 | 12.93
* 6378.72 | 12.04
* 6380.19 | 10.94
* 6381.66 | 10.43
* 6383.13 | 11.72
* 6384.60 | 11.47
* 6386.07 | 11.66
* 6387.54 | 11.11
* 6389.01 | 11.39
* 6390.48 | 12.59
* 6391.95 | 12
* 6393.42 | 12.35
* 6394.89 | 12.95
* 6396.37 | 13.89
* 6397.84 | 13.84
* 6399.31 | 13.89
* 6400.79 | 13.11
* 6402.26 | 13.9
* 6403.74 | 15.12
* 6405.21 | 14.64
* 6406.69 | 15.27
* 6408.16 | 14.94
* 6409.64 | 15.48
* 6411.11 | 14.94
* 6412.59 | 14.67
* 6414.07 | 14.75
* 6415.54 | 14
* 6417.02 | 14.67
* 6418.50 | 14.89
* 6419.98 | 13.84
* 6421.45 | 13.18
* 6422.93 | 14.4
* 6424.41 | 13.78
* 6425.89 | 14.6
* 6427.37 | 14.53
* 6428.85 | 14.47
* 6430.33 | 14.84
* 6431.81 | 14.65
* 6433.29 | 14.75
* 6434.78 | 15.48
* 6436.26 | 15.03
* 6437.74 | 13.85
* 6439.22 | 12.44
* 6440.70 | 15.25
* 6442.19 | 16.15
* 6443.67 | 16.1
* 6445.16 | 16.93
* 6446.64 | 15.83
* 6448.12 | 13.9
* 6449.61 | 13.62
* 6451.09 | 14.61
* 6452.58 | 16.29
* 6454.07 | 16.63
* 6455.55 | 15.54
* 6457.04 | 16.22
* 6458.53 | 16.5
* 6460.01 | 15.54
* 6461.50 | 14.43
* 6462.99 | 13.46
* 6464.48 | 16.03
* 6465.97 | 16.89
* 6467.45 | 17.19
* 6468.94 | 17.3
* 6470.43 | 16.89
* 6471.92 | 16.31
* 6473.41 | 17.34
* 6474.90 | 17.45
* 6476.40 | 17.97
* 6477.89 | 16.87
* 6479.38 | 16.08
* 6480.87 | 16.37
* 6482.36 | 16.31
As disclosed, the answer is 1.34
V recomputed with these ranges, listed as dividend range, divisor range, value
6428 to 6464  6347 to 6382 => 1.24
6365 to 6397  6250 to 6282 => 1.64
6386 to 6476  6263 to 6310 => 1.74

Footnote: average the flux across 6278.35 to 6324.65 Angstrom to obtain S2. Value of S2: 9.95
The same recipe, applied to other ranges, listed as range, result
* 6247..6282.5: 7.64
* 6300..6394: 12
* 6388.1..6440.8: 14.1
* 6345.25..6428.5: 13.2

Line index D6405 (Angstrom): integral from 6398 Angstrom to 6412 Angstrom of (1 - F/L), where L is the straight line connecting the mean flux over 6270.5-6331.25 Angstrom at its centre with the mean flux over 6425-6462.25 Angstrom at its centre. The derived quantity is -0.9 Angstrom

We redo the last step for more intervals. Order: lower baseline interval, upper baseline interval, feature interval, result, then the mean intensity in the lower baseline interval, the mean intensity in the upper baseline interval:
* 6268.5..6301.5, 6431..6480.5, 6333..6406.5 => -3.62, 8.66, 15.7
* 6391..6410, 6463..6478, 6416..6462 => 1.76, 13.9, 16.9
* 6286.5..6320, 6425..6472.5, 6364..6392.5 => 1.75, 10.1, 15.4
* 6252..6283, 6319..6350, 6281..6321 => 0.56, 7.77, 12.4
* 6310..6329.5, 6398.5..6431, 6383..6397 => 1.58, 11.4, 14.4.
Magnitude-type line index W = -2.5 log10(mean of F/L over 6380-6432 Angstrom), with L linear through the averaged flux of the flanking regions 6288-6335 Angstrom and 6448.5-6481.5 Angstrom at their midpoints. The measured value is 0.036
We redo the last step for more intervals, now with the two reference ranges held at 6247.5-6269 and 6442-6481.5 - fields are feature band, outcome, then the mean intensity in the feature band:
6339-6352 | -0.21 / 13.5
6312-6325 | -0.14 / 11.4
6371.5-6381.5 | 0.02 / 12.2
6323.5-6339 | -0.14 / 12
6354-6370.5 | -0.05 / 12.4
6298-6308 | -0.07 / 9.99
